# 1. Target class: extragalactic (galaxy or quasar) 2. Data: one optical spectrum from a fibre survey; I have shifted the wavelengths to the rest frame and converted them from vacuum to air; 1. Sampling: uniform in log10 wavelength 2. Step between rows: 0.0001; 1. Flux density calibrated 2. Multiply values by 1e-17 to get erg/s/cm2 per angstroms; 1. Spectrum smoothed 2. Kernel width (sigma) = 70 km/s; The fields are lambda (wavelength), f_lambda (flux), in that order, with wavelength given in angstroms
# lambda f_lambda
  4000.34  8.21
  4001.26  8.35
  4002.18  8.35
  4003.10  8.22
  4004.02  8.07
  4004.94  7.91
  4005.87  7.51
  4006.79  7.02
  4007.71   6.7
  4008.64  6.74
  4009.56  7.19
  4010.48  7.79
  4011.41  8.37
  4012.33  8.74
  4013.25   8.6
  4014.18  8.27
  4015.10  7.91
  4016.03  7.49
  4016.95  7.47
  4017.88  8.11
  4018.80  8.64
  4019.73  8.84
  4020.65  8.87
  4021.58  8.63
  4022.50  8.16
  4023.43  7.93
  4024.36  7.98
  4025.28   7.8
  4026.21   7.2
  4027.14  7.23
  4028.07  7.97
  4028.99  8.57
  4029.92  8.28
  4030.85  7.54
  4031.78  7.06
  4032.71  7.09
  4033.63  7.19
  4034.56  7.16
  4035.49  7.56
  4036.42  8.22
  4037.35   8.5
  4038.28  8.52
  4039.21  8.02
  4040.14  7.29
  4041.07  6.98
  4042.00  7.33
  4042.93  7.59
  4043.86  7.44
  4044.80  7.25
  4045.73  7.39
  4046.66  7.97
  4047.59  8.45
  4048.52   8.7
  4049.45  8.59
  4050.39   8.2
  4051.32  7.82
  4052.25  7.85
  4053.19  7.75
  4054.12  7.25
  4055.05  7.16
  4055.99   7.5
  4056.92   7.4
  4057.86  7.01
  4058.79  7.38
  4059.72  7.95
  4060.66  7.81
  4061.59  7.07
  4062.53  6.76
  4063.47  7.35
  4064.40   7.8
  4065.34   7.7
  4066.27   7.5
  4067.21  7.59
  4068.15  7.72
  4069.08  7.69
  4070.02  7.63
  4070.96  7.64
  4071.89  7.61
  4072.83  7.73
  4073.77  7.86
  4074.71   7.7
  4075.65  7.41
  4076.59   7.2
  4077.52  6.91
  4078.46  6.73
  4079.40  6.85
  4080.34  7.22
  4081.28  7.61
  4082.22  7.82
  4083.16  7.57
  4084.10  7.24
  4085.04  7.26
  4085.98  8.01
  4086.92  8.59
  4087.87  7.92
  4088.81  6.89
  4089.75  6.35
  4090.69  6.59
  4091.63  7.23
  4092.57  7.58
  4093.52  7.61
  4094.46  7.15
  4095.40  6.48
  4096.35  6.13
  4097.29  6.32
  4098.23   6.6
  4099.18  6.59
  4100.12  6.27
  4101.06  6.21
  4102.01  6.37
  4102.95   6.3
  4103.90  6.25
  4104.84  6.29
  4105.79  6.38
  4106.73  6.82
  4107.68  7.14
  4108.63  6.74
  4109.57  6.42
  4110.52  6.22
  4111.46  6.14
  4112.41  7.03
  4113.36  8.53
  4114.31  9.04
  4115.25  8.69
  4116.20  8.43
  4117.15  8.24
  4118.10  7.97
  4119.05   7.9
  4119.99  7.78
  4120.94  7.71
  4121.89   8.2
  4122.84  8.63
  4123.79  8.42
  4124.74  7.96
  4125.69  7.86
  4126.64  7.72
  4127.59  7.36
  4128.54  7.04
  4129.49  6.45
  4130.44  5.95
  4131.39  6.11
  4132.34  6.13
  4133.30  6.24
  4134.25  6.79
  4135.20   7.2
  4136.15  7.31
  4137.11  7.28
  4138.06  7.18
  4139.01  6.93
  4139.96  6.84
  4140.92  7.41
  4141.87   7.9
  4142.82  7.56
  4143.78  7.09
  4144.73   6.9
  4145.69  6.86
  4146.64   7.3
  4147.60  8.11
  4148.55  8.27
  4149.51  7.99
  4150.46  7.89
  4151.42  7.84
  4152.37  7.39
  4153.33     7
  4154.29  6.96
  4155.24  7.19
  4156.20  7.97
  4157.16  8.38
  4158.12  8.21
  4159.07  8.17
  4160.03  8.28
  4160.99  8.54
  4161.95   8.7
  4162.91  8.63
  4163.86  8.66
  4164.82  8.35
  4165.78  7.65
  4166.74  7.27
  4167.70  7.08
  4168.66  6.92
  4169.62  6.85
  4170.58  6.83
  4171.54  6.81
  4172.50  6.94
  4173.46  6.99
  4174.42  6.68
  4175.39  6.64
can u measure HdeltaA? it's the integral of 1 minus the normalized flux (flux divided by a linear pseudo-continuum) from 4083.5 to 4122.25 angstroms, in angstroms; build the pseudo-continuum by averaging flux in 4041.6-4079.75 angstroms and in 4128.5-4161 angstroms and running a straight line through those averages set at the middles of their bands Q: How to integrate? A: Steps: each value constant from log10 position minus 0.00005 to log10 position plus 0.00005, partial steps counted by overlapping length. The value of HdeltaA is 1.5 angstroms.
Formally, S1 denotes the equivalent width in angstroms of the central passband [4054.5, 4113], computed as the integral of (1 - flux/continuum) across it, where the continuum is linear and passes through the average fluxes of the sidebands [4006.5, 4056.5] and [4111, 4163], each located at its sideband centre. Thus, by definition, 4.34 angstroms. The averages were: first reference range 7.81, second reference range 7.58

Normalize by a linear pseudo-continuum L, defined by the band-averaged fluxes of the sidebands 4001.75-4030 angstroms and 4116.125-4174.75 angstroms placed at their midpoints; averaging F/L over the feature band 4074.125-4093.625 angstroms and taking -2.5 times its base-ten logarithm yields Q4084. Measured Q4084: 0.05 mag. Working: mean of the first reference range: 7.95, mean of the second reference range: 7.5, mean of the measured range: 7.34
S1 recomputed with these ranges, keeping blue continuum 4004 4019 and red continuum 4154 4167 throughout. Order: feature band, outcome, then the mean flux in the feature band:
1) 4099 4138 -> 4.0 angstroms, 7.18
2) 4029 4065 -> 0.9 angstroms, 7.65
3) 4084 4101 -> 2.0 angstroms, 7.02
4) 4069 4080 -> 0.7 angstroms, 7.4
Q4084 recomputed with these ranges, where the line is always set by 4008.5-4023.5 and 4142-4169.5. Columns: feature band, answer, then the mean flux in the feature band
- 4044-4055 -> 0.022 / 7.88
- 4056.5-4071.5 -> 0.070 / 7.5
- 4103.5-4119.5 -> 0.080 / 7.31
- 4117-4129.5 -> -0.001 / 7.84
